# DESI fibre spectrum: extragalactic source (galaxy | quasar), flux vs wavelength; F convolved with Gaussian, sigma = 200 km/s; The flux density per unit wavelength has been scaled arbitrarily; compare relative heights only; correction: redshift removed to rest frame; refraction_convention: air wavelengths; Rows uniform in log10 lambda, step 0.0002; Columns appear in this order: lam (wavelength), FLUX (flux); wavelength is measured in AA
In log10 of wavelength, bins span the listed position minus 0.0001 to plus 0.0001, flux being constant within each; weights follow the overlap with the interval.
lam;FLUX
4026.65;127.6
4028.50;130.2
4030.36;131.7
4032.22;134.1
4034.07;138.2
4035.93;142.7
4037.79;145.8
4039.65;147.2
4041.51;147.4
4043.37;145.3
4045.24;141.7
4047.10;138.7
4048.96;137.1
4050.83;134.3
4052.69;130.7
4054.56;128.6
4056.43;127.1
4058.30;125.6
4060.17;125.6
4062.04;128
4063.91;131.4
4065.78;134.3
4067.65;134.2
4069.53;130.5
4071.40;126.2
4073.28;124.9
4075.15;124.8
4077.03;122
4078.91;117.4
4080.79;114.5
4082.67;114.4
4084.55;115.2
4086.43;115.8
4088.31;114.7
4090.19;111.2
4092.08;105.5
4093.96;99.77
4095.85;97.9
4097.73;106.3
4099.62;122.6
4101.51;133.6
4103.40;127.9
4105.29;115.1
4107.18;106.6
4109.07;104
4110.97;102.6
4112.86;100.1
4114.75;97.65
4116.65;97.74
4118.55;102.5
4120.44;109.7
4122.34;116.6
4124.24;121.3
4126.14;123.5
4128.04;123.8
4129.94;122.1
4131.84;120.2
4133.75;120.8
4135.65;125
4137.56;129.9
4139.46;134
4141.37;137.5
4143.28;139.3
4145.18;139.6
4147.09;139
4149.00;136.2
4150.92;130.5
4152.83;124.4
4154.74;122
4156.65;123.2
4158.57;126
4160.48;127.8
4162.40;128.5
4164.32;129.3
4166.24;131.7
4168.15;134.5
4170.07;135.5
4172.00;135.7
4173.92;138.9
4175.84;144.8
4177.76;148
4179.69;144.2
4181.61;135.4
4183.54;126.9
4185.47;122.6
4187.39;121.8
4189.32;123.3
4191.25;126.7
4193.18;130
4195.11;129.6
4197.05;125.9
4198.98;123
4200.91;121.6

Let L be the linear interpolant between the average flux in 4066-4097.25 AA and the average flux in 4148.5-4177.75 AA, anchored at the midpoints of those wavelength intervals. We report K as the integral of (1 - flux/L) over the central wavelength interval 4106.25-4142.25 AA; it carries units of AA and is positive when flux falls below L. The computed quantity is 2.7 AA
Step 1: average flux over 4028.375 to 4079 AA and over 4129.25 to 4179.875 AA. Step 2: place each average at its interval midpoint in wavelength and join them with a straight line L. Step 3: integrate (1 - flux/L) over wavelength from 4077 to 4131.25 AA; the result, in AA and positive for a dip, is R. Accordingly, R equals 8.3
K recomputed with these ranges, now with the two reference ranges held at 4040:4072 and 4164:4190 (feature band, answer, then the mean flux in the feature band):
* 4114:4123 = 1.96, 105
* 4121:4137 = 1.47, 122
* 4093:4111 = 2.92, 112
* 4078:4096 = 3.04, 111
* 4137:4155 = 0.02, 134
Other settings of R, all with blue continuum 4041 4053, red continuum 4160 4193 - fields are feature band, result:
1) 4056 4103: 6.0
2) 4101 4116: 2.9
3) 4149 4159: 0.6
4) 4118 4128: 1.4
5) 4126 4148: 0.8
